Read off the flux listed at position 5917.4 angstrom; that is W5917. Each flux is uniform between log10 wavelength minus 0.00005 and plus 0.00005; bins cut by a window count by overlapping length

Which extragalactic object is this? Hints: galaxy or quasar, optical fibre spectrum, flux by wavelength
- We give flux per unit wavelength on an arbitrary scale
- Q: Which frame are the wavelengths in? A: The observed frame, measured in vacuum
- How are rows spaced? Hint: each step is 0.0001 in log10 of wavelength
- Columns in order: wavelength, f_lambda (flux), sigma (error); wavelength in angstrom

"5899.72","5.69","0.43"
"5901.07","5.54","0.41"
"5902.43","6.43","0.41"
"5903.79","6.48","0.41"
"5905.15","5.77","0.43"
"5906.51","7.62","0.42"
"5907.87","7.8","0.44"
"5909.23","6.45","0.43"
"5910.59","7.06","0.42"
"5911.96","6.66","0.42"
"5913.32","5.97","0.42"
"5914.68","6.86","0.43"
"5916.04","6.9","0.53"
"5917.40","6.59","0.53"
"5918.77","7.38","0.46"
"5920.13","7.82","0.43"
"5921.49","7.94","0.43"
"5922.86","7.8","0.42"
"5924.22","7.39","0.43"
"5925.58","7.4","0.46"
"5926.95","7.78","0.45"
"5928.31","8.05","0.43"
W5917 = 6.59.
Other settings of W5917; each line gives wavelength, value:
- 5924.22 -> 7.39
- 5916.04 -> 6.9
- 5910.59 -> 7.06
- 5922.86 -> 7.8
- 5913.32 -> 5.97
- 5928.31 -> 8.05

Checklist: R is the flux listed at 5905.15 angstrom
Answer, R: 5.77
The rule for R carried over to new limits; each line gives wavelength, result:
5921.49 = 7.94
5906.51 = 7.62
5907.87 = 7.8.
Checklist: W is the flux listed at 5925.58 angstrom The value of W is 7.4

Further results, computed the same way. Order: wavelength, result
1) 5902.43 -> 6.43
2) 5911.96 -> 6.66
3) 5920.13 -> 7.82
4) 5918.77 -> 7.38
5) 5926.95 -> 7.78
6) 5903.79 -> 6.48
